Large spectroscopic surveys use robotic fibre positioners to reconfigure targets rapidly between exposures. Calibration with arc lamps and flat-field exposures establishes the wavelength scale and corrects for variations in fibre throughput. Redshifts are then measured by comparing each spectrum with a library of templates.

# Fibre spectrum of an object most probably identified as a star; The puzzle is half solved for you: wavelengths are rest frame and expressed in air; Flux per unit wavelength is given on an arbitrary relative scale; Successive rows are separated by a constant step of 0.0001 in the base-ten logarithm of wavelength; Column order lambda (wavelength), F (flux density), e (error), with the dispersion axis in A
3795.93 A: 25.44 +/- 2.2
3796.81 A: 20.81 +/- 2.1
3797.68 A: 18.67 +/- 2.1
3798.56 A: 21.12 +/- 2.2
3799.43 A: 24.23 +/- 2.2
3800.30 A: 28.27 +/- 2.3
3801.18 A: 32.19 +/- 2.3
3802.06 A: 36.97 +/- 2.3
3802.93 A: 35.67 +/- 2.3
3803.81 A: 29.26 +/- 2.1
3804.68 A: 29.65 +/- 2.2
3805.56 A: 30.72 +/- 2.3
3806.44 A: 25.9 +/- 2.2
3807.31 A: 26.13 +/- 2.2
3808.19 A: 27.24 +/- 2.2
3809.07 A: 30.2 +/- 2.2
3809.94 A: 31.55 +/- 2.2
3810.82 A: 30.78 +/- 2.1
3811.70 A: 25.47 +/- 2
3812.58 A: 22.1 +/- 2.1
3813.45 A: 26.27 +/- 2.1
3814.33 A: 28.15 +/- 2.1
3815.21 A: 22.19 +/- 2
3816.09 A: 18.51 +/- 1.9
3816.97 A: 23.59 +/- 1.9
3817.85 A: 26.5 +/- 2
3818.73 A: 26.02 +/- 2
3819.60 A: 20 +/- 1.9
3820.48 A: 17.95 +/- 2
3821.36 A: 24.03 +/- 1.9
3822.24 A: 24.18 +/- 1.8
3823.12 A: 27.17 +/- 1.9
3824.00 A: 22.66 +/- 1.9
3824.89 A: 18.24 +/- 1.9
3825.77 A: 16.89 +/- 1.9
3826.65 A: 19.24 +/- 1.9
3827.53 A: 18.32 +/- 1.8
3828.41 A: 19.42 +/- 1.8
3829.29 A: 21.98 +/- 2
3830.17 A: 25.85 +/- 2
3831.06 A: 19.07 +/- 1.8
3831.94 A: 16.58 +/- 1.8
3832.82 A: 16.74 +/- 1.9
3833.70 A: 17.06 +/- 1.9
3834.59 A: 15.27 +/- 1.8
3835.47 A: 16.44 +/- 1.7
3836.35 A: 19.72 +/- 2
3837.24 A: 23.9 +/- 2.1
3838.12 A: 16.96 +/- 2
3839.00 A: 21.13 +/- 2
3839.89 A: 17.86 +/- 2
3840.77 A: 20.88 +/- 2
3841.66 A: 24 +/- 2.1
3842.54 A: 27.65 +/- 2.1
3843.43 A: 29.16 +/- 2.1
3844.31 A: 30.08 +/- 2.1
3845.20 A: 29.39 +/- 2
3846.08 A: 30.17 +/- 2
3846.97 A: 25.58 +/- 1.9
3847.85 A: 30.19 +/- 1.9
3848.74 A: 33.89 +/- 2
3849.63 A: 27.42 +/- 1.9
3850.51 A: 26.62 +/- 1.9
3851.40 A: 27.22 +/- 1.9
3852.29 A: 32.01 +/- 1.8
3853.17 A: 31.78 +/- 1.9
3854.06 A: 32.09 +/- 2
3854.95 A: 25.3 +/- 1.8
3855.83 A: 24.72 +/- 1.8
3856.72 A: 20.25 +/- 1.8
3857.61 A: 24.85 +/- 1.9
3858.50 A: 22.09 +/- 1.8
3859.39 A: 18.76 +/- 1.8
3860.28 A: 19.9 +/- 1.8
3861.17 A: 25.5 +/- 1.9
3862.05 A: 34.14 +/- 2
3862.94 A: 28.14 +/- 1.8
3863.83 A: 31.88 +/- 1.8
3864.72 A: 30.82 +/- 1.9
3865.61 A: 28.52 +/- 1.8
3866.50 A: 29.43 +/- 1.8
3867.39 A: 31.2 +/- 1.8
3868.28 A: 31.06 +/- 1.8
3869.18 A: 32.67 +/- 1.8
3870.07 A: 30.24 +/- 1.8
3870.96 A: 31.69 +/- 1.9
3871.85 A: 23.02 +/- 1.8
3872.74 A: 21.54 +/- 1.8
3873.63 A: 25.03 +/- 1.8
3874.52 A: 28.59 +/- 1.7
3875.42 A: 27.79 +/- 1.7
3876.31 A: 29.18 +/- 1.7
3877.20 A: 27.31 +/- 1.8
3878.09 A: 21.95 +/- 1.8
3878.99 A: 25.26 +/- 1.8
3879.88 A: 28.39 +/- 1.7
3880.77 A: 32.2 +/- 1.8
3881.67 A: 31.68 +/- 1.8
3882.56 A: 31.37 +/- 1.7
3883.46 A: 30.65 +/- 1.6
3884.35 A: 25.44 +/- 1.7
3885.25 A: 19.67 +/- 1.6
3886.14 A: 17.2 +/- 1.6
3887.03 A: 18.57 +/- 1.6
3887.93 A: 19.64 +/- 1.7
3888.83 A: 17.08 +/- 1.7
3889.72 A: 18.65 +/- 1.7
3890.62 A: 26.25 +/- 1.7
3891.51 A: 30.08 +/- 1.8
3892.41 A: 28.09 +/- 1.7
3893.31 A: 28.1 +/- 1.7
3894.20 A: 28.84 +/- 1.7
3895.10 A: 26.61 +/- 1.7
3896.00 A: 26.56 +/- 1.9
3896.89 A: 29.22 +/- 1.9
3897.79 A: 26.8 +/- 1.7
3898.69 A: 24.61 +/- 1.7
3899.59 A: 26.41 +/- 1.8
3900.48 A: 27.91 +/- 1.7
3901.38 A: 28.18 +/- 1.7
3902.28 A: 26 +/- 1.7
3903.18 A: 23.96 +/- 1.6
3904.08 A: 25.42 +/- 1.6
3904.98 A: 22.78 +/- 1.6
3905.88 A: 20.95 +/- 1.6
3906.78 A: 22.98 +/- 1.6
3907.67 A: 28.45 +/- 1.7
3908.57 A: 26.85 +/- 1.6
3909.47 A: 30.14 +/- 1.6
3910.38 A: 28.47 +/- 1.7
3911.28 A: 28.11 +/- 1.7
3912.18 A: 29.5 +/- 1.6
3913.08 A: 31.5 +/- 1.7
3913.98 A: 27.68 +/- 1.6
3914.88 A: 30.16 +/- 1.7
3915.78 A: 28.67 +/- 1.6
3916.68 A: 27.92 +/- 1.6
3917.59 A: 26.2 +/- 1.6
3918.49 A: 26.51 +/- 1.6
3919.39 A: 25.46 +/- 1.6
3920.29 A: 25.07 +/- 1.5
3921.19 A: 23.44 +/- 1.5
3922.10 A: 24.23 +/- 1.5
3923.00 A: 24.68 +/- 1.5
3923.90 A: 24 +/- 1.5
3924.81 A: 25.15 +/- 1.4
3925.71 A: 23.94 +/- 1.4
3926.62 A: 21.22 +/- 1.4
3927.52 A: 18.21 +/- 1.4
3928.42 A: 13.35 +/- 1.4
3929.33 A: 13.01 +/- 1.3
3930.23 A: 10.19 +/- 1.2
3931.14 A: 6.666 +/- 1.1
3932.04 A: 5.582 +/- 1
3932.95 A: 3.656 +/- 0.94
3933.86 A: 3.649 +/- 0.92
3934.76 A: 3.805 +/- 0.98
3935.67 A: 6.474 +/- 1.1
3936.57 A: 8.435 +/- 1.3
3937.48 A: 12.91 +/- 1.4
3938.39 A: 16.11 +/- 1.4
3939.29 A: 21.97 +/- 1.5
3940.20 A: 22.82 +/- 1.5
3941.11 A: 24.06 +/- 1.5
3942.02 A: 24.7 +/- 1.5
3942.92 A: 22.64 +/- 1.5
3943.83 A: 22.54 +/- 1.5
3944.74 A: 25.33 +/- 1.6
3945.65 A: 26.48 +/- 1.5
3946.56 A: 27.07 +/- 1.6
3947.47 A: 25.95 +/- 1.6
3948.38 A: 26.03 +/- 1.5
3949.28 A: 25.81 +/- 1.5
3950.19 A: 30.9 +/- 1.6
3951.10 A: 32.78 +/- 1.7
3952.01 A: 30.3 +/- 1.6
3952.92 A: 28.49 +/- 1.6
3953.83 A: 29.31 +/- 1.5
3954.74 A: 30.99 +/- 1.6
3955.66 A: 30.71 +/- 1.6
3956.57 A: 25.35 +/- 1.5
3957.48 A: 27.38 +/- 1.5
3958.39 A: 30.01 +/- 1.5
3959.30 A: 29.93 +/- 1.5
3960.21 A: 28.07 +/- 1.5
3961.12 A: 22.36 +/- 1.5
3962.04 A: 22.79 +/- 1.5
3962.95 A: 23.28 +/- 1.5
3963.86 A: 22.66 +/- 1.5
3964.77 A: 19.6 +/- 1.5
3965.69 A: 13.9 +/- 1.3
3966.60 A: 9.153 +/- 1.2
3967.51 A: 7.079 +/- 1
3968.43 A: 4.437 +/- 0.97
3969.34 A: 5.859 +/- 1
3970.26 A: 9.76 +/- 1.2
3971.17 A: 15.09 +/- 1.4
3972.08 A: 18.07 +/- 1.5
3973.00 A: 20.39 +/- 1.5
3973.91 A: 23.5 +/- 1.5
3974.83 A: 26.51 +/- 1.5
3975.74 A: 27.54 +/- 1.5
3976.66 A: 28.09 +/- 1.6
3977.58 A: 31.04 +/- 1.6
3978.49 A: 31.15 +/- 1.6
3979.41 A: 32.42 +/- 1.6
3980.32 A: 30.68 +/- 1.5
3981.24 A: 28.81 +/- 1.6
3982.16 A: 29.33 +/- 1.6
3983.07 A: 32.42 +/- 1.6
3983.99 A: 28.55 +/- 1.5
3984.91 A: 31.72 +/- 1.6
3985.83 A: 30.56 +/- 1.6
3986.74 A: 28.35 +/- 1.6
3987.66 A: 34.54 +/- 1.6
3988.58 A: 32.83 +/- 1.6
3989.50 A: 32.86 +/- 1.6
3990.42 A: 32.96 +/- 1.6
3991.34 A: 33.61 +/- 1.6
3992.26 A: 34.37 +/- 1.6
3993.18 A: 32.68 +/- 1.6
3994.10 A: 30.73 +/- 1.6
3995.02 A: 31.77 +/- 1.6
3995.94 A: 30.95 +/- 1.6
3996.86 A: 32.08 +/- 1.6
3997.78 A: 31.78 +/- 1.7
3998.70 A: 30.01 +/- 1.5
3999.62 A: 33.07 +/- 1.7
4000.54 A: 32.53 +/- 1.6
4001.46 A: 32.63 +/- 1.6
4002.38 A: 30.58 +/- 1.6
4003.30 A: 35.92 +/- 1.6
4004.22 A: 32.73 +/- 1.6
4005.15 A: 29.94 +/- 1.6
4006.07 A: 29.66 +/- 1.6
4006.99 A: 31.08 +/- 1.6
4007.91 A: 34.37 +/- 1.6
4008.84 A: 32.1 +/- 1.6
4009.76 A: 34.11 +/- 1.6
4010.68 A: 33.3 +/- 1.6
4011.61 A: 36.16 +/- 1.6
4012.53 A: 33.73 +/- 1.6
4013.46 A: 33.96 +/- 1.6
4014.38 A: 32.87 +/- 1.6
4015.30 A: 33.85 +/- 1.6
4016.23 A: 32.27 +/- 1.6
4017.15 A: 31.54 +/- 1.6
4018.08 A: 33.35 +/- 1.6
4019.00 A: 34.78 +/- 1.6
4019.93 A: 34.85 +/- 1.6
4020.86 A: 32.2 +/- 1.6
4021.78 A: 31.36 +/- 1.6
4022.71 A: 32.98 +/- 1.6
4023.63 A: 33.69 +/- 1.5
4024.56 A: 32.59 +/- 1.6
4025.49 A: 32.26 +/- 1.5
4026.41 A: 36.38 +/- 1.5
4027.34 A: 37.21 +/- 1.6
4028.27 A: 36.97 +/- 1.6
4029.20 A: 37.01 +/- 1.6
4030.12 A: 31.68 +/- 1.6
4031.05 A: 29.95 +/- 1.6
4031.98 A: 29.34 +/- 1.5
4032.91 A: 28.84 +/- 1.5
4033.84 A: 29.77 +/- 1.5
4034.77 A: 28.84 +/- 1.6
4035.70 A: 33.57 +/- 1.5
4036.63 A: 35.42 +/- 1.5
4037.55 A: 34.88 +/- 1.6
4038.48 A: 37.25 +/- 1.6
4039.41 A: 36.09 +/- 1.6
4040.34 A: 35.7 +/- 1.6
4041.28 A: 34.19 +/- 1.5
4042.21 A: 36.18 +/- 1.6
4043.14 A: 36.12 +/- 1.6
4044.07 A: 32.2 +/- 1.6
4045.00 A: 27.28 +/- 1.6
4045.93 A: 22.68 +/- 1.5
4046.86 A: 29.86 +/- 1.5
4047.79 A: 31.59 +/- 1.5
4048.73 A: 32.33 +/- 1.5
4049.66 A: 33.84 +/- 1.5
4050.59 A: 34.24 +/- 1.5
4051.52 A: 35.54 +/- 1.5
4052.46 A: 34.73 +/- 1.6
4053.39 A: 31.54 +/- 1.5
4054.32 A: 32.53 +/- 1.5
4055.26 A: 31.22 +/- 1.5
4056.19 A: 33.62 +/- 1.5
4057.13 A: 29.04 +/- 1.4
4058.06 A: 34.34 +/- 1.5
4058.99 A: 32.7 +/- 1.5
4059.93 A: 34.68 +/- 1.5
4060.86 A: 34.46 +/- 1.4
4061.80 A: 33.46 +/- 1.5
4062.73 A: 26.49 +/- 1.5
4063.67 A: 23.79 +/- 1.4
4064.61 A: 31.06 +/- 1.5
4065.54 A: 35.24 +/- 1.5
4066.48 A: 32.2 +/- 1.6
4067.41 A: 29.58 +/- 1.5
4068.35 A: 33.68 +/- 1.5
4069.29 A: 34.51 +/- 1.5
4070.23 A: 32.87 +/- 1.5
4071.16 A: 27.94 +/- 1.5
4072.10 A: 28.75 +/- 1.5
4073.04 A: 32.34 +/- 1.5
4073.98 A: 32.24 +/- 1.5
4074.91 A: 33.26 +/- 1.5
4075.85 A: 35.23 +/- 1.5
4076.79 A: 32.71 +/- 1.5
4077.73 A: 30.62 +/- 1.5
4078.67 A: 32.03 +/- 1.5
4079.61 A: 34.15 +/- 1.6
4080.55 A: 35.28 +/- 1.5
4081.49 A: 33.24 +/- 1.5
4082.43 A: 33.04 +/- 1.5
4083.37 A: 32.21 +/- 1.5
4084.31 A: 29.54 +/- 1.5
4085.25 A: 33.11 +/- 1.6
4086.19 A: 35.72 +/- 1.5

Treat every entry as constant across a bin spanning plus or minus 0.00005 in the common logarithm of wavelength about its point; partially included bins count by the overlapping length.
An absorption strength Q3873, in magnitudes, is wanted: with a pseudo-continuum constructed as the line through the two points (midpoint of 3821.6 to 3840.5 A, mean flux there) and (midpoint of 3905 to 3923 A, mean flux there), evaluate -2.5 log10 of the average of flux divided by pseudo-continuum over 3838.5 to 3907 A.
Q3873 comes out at -0.14 mag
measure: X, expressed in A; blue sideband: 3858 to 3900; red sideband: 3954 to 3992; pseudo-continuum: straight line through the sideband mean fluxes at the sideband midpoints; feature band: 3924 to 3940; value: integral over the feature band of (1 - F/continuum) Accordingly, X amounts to 7.9 A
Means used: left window 26.5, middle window 13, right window 25.1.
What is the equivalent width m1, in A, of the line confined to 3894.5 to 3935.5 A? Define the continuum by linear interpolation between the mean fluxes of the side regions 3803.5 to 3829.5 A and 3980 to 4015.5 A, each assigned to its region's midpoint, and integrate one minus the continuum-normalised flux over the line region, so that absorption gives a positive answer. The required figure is 8.4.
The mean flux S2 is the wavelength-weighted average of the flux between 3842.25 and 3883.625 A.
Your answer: 28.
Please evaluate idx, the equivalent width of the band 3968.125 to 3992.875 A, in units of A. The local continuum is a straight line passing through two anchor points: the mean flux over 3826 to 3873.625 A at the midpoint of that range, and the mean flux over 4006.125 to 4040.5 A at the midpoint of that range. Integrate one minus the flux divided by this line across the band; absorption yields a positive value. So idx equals 3.71 A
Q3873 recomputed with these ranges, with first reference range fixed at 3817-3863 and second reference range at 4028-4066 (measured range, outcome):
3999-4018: -0.07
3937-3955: 0.12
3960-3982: 0.36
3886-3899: 0.06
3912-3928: 0.06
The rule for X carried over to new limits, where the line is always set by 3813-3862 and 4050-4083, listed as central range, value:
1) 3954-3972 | 5.3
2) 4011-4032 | -2.1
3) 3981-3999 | -1.3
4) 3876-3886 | -0.8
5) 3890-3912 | -0.6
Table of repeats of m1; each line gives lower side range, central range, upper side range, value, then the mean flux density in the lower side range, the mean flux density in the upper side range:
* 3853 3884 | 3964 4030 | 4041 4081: 2.83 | 27.6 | 32.1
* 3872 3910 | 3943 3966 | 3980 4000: 2.43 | 25.8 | 31.6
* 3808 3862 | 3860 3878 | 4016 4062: -2.07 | 23.9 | 33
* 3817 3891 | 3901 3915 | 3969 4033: 0.07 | 24.8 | 30.8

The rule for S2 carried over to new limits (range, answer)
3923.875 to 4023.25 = 25.7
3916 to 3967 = 21.5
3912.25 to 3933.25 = 21.4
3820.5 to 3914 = 25.4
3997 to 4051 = 32.9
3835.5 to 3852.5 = 25.7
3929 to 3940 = 9.64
